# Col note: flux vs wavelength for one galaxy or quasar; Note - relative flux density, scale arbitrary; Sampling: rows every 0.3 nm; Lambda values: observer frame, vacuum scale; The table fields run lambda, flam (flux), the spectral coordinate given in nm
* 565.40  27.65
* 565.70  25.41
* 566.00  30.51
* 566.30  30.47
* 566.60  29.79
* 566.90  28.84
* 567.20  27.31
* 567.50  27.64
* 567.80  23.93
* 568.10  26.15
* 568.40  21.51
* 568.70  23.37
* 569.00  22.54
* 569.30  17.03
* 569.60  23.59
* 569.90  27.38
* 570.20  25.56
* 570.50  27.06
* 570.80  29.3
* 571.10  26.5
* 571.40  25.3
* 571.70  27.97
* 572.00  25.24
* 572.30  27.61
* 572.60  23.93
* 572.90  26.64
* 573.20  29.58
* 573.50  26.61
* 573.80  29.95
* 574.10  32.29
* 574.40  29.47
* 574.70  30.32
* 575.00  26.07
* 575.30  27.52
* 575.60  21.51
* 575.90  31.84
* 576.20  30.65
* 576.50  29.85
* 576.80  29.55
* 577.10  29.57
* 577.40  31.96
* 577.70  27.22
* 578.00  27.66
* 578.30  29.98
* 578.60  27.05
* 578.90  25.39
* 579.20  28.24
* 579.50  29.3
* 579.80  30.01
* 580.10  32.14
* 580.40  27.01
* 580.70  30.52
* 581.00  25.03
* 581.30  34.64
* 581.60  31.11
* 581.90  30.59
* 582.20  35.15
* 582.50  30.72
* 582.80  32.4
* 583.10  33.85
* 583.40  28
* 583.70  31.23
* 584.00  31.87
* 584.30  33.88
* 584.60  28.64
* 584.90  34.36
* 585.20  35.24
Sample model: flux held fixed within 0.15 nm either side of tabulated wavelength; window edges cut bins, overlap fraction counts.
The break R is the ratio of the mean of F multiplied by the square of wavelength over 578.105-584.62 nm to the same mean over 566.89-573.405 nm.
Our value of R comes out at 1.23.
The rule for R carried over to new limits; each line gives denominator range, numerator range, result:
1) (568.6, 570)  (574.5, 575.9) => 1.22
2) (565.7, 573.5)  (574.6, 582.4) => 1.15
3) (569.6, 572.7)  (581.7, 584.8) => 1.25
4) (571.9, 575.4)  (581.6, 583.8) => 1.17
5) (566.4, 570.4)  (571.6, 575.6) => 1.13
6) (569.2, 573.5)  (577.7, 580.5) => 1.12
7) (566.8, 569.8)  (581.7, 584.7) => 1.38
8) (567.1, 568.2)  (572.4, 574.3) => 1.10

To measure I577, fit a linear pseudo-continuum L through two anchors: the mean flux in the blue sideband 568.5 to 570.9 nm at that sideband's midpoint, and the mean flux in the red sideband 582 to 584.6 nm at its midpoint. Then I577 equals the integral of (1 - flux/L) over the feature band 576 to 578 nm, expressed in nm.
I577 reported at -0.092 nm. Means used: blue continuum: 24.3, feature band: 29.7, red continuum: 31.9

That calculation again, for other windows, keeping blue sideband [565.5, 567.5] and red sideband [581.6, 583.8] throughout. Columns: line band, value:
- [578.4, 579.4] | 0.122 nm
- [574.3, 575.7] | 0.145 nm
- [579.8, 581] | 0.075 nm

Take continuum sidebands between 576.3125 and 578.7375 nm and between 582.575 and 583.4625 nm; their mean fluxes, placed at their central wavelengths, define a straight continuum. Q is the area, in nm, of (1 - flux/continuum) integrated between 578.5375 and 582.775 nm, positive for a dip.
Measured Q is 0.098 nm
